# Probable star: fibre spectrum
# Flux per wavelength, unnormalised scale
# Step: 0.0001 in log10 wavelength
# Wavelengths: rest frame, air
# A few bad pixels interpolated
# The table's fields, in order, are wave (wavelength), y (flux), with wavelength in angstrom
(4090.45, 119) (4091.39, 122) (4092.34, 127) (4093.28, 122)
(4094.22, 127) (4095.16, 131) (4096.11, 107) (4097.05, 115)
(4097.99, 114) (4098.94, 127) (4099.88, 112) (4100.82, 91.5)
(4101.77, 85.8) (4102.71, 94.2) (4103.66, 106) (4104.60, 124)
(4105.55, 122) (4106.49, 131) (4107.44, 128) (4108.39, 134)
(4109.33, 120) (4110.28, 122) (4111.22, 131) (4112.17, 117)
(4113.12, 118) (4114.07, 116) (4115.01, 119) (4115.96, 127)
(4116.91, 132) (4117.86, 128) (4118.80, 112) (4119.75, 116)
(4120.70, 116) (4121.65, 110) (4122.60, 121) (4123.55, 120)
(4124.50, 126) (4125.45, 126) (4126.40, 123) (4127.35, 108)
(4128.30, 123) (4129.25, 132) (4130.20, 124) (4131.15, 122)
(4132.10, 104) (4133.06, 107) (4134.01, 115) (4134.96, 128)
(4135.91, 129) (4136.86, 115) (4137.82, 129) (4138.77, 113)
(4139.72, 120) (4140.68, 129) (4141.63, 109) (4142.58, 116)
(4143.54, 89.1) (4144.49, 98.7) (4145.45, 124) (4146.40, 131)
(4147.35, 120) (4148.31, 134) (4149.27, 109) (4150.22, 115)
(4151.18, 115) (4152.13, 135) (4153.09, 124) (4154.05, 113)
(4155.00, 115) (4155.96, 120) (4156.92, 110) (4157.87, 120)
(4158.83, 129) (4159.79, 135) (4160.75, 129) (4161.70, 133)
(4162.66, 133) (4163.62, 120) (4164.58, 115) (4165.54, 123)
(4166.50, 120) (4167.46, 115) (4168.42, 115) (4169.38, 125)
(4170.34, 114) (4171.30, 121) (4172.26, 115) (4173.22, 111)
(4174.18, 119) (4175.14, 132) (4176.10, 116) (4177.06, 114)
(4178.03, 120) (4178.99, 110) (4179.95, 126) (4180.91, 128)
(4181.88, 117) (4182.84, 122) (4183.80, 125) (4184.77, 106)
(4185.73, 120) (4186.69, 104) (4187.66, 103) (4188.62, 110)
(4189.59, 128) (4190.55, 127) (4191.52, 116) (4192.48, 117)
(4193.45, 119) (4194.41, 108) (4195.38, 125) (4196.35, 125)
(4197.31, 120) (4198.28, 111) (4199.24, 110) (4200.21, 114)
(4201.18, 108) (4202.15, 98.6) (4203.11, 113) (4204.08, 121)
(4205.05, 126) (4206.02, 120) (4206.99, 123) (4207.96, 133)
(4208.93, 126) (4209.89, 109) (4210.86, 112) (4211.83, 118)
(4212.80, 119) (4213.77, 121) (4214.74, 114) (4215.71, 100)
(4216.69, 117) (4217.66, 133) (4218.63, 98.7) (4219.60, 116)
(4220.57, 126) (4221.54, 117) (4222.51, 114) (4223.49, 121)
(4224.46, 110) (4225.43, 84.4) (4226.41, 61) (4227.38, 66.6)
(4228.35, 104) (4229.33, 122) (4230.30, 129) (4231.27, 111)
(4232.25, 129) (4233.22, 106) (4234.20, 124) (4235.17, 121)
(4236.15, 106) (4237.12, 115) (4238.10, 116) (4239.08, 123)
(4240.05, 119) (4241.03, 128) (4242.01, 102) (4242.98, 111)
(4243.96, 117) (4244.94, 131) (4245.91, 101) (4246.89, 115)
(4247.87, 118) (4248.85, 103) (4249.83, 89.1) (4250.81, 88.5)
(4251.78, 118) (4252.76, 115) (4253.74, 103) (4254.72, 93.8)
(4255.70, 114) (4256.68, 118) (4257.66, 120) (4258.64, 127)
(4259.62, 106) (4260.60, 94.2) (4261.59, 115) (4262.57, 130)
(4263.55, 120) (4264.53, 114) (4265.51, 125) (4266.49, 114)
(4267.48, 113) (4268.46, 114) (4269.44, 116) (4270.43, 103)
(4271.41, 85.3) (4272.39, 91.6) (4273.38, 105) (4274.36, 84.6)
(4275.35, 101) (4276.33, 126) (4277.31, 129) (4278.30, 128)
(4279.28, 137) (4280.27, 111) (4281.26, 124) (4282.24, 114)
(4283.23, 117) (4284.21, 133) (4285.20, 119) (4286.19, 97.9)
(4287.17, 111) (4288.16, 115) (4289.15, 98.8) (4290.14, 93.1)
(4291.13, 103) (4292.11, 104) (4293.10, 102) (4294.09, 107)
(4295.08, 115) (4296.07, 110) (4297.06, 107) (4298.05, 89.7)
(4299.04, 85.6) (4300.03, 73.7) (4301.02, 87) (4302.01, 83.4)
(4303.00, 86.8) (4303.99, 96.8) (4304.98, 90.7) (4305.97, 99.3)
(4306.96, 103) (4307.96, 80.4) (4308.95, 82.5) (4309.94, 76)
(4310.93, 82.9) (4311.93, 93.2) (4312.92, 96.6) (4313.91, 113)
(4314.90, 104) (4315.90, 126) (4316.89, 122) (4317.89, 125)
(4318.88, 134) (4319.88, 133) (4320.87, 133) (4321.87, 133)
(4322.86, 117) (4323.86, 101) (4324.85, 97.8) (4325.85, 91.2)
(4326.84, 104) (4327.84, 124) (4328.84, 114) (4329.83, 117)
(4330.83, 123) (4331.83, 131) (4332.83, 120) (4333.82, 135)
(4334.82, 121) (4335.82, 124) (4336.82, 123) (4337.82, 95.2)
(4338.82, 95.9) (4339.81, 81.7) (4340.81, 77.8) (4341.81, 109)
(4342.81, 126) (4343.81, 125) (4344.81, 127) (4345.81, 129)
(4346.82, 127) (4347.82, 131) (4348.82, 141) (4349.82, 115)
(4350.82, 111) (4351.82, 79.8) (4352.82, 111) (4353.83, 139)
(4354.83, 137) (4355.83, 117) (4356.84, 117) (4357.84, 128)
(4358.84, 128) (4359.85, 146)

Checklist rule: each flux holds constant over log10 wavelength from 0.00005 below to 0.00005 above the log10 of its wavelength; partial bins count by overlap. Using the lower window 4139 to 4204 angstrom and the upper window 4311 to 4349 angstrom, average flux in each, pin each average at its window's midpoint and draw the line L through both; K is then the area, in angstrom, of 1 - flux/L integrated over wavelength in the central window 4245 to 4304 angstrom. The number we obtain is 4.4 angstrom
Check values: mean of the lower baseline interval 118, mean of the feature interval 108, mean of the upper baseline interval 116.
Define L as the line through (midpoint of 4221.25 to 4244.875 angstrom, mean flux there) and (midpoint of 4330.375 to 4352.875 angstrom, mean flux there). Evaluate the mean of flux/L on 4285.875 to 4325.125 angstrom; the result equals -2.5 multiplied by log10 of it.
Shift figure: 0.11 mag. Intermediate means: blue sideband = 111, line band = 103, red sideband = 116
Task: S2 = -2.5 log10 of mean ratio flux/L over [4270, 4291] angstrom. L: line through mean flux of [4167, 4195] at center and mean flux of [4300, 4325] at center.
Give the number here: -0.04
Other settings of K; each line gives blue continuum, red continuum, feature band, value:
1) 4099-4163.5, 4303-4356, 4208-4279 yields 2.0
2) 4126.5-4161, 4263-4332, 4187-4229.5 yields 0.4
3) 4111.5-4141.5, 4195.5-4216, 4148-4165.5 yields -0.5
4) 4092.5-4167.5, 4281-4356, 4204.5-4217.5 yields -0.4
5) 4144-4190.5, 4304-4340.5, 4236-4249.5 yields 0.0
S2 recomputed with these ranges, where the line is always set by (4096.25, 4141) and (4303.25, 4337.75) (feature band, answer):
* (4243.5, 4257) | 0.04 mag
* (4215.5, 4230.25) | 0.07 mag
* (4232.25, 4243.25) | -0.02 mag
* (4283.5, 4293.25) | 0.04 mag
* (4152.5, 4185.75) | -0.03 mag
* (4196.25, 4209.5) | -0.02 mag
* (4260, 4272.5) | 0.02 mag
